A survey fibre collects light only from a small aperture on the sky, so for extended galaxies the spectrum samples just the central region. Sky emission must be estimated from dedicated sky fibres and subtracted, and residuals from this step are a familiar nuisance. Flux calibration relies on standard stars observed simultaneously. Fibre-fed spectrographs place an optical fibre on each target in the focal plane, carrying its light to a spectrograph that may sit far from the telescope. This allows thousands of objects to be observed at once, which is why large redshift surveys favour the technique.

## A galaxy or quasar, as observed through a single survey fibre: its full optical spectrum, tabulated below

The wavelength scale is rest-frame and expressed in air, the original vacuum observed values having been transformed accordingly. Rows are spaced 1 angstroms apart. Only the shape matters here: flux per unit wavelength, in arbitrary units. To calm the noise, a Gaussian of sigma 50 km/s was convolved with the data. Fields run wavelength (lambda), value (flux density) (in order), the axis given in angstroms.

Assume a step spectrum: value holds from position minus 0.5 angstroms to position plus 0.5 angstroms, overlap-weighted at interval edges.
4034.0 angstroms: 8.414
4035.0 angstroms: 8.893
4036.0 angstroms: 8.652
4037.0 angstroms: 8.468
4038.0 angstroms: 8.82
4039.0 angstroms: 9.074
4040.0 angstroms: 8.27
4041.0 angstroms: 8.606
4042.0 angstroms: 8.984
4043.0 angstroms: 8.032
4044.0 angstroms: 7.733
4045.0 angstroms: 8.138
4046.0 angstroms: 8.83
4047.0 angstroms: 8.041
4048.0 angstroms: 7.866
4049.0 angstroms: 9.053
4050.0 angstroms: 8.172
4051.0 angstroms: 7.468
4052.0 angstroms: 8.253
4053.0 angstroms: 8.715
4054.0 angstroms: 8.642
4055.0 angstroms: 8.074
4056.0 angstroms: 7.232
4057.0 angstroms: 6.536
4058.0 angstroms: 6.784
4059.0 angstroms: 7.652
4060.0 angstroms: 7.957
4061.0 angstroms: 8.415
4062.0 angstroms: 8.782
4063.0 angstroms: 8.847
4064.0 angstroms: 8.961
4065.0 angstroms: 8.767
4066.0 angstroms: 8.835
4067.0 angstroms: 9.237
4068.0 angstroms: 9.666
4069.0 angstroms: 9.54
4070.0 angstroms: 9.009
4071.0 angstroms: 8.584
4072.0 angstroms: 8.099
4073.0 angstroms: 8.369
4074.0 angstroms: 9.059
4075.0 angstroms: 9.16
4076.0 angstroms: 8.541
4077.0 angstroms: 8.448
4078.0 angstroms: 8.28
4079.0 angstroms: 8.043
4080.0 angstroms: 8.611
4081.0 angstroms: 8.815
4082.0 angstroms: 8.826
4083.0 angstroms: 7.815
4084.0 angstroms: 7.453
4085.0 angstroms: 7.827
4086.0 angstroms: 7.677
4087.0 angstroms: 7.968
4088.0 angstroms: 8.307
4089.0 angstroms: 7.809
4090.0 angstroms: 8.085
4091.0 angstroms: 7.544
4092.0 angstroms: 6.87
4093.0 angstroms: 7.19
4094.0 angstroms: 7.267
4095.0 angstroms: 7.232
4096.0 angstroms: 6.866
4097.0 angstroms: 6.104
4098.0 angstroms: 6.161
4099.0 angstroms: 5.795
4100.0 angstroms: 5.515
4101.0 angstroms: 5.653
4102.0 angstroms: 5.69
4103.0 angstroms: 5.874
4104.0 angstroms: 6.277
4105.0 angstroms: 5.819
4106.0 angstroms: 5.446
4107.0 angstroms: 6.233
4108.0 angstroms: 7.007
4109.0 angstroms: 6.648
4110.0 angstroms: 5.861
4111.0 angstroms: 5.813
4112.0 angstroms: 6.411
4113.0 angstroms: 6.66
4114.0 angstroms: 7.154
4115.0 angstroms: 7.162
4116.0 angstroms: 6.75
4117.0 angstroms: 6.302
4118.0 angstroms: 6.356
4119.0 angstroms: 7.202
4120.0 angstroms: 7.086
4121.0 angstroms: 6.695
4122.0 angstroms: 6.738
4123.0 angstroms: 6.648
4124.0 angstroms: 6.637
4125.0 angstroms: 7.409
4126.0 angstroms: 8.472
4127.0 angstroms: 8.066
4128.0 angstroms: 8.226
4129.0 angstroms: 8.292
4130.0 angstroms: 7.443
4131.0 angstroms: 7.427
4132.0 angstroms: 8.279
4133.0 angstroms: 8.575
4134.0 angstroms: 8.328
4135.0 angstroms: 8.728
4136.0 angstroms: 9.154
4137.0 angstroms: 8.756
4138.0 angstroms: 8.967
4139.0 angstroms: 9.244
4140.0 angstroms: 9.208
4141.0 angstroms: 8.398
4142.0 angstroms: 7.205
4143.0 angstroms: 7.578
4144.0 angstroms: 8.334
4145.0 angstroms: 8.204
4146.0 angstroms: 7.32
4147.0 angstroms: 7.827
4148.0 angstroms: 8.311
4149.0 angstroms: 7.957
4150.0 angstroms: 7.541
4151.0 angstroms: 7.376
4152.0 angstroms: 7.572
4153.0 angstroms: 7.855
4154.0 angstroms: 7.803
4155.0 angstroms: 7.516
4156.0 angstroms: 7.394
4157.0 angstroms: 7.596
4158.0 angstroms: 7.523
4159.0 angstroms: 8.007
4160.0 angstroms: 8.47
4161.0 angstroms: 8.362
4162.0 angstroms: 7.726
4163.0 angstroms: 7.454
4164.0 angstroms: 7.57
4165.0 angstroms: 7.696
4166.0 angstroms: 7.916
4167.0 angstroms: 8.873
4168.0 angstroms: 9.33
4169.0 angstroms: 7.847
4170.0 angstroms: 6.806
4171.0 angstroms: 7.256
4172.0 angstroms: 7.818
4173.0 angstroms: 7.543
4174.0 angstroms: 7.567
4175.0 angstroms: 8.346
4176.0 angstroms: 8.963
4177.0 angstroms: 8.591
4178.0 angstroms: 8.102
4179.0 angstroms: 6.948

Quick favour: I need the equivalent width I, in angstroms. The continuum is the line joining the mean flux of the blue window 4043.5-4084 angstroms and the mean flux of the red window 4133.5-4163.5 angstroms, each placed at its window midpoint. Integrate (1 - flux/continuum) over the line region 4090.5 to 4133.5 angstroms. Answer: 7.26 angstroms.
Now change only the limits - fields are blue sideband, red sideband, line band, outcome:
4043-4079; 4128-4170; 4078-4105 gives 3.5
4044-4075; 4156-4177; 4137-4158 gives 0.1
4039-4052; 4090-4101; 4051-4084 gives -3.8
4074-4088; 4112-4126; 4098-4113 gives 2.7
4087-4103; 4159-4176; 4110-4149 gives -1.5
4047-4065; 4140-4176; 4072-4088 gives -0.5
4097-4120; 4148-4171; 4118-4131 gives -1.2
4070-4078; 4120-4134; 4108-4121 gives 2.0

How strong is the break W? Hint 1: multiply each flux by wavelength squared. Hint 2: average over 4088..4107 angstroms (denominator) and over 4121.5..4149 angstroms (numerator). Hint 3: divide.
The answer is 1.25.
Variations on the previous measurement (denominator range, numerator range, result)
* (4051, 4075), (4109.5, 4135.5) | 0.89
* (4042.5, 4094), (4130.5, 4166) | 1.01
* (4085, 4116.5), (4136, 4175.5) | 1.22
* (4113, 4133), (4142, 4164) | 1.08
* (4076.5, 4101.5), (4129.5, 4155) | 1.12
